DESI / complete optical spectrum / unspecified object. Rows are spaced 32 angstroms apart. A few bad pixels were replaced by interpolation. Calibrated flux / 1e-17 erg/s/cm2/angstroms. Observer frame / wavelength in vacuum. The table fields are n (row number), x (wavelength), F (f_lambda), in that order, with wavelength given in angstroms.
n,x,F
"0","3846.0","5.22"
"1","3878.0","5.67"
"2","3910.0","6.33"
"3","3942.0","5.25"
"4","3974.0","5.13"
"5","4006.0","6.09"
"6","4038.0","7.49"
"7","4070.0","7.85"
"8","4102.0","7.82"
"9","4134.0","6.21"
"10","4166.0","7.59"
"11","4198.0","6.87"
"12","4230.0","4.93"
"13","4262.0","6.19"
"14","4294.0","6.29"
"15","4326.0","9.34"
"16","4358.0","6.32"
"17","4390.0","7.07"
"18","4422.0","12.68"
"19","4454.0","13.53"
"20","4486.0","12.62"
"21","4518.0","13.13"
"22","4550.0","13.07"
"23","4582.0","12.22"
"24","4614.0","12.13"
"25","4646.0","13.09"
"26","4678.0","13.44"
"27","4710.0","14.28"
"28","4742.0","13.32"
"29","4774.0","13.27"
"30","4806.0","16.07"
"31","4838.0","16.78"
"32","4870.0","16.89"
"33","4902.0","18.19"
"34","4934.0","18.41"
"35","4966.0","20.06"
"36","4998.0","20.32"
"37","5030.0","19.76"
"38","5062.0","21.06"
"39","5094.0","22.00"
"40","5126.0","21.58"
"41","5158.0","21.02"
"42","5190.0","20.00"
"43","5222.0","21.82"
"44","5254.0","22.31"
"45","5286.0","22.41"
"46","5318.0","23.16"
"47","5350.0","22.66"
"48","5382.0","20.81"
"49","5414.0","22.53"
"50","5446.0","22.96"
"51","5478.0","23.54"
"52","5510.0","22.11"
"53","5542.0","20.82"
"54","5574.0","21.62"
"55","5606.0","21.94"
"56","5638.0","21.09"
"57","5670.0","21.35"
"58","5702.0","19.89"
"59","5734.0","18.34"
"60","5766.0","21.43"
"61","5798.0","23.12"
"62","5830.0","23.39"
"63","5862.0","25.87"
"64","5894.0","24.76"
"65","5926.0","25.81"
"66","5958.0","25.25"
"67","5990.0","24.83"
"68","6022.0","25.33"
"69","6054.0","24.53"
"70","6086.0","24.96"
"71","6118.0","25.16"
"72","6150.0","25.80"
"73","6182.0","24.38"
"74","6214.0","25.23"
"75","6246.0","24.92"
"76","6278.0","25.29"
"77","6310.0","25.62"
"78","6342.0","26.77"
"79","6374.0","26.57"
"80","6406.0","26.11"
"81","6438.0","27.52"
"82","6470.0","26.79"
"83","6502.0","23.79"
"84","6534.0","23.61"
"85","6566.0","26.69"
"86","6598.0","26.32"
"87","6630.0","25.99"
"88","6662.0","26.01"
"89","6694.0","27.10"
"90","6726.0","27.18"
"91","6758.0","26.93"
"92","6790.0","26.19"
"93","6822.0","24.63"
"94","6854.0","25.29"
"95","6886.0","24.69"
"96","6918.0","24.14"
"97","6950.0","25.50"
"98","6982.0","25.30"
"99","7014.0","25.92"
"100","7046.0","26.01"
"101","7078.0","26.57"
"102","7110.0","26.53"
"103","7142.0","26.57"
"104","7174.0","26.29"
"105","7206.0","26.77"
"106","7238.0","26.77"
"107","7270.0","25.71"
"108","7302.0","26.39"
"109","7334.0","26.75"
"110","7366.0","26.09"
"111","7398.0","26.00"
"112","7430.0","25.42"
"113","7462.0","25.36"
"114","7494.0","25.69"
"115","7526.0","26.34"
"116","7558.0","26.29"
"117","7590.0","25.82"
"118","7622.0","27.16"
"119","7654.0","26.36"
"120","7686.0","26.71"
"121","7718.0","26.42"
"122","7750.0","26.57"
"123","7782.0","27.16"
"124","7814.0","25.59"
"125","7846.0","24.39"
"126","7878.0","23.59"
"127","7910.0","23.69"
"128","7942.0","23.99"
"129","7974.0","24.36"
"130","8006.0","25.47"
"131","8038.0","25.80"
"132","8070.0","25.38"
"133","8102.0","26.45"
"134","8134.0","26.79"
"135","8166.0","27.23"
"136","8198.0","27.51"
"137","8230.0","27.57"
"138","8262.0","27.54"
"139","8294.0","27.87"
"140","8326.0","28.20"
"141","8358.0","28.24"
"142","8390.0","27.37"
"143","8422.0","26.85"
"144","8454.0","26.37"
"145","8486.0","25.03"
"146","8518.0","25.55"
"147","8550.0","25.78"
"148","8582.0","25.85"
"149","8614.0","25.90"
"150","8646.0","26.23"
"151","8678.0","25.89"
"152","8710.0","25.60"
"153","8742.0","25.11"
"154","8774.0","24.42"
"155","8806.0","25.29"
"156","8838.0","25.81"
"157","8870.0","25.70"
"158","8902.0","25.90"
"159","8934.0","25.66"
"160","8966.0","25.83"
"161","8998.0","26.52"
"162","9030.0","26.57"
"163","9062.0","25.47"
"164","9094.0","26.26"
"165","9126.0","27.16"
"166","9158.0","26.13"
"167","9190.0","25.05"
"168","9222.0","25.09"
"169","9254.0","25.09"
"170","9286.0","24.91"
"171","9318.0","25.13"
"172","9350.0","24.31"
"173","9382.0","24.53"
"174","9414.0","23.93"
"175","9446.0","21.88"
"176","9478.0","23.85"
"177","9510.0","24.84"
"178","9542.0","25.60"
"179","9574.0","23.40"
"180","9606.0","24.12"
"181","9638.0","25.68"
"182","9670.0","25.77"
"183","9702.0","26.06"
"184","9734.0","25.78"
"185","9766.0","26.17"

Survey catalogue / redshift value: 0.11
